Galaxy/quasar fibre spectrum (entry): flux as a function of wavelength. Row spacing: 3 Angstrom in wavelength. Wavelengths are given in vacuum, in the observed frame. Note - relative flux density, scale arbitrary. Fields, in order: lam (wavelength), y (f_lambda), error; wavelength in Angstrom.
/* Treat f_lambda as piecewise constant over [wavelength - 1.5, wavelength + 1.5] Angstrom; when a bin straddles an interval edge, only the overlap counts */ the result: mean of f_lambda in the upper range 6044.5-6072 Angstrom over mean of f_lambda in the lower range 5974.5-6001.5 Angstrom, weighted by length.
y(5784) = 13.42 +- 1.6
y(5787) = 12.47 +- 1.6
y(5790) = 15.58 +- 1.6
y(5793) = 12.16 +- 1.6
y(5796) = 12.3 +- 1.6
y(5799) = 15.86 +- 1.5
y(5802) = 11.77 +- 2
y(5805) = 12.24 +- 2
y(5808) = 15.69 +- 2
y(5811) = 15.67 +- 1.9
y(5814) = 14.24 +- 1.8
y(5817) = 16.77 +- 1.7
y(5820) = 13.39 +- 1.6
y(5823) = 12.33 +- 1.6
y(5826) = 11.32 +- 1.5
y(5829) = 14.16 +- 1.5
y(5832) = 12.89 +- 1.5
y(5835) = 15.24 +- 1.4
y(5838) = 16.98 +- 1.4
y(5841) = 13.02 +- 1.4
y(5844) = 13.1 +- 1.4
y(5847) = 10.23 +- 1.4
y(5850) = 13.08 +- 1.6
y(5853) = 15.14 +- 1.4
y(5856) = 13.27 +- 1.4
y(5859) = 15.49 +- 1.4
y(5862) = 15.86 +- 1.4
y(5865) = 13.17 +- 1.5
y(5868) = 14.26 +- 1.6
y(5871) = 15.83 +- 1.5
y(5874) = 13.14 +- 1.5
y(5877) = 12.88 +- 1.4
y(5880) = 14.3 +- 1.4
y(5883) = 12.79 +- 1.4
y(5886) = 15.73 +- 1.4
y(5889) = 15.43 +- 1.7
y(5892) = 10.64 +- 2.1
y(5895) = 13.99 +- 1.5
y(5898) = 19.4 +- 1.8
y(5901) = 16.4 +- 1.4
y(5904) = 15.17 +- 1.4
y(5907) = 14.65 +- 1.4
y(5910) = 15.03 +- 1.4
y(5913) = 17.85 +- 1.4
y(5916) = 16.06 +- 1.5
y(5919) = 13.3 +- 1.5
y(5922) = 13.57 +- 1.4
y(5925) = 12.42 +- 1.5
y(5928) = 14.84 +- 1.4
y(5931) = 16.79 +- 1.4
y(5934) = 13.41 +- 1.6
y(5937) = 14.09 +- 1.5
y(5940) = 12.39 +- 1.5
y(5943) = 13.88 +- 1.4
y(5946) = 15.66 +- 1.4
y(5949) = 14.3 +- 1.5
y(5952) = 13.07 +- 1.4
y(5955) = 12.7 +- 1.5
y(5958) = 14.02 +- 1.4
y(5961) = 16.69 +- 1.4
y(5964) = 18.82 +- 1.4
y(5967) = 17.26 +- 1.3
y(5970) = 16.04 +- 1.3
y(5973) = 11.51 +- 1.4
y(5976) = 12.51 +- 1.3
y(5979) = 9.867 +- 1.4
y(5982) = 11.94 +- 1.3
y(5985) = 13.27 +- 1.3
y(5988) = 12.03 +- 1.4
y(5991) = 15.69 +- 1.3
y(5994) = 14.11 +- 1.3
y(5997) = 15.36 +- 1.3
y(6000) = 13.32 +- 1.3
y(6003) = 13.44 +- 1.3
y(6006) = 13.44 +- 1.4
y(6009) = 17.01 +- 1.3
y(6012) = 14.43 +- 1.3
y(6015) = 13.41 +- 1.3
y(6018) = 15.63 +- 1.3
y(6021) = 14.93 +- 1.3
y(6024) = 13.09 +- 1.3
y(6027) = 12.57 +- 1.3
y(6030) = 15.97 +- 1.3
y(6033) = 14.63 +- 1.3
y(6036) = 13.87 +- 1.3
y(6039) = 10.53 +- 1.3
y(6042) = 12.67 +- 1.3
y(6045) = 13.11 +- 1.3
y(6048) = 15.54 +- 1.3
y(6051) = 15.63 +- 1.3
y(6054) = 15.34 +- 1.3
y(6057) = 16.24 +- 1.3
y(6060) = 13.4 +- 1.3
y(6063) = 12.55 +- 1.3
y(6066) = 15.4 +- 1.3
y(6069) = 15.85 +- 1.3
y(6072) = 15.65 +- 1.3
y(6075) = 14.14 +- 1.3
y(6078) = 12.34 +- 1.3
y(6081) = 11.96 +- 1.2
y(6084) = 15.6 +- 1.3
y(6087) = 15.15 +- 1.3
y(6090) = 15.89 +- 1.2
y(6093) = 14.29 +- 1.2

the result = 1.1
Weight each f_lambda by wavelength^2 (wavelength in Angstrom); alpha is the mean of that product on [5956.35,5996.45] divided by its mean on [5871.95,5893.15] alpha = 1.1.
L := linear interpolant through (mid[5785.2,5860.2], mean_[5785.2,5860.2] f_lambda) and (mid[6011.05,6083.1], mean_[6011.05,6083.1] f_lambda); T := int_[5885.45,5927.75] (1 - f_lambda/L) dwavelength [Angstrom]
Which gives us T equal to -3.2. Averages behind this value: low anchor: 13.8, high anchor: 14.1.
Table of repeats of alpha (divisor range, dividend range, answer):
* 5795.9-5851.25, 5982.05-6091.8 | 1.11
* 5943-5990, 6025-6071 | 1.04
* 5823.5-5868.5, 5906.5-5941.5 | 1.08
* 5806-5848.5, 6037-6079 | 1.10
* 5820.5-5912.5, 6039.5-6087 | 1.08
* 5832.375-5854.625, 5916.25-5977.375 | 1.08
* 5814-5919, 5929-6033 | 1.03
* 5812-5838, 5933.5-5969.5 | 1.10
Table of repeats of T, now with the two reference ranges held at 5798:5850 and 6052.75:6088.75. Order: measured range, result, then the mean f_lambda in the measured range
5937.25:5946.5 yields 0.20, 13.8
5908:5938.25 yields -1.47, 14.7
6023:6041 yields 1.17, 13.4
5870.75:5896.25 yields 0.33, 13.8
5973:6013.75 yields 2.18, 13.5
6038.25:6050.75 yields 0.89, 13.4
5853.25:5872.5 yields -1.10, 14.7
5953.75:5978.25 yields -1.10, 14.8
